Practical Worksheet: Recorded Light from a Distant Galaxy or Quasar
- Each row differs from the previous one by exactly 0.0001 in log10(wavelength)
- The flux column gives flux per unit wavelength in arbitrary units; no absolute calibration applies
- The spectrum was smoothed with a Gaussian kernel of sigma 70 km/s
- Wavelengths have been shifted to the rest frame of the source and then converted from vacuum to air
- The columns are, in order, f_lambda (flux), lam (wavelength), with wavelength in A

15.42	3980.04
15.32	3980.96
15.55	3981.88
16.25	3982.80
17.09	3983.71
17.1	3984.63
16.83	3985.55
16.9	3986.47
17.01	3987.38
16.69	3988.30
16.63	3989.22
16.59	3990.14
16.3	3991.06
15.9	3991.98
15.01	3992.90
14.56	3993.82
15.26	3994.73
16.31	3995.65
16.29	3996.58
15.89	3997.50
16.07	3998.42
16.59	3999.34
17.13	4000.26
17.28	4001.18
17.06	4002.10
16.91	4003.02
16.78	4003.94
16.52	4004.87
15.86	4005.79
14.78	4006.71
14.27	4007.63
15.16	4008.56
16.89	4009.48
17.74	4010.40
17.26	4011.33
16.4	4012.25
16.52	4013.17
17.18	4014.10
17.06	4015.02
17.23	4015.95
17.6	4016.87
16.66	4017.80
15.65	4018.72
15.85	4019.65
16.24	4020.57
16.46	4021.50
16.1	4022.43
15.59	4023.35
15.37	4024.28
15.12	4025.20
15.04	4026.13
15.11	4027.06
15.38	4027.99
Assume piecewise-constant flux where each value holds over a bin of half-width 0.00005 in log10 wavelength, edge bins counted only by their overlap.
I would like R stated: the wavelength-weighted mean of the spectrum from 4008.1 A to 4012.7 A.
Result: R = 16.7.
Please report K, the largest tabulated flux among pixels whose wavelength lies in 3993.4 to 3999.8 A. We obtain 16.59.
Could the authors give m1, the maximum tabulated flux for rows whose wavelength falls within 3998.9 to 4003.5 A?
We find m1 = 17.28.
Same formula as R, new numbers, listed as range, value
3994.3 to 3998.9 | 15.9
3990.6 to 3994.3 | 15.5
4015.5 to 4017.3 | 17.5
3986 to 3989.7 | 16.8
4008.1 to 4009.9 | 16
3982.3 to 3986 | 16.8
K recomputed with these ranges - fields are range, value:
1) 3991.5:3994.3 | 15.9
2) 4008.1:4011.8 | 17.74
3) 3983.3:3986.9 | 17.1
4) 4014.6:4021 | 17.6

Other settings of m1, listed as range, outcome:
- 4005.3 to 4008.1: 15.86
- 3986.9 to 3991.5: 17.01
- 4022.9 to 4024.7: 15.59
